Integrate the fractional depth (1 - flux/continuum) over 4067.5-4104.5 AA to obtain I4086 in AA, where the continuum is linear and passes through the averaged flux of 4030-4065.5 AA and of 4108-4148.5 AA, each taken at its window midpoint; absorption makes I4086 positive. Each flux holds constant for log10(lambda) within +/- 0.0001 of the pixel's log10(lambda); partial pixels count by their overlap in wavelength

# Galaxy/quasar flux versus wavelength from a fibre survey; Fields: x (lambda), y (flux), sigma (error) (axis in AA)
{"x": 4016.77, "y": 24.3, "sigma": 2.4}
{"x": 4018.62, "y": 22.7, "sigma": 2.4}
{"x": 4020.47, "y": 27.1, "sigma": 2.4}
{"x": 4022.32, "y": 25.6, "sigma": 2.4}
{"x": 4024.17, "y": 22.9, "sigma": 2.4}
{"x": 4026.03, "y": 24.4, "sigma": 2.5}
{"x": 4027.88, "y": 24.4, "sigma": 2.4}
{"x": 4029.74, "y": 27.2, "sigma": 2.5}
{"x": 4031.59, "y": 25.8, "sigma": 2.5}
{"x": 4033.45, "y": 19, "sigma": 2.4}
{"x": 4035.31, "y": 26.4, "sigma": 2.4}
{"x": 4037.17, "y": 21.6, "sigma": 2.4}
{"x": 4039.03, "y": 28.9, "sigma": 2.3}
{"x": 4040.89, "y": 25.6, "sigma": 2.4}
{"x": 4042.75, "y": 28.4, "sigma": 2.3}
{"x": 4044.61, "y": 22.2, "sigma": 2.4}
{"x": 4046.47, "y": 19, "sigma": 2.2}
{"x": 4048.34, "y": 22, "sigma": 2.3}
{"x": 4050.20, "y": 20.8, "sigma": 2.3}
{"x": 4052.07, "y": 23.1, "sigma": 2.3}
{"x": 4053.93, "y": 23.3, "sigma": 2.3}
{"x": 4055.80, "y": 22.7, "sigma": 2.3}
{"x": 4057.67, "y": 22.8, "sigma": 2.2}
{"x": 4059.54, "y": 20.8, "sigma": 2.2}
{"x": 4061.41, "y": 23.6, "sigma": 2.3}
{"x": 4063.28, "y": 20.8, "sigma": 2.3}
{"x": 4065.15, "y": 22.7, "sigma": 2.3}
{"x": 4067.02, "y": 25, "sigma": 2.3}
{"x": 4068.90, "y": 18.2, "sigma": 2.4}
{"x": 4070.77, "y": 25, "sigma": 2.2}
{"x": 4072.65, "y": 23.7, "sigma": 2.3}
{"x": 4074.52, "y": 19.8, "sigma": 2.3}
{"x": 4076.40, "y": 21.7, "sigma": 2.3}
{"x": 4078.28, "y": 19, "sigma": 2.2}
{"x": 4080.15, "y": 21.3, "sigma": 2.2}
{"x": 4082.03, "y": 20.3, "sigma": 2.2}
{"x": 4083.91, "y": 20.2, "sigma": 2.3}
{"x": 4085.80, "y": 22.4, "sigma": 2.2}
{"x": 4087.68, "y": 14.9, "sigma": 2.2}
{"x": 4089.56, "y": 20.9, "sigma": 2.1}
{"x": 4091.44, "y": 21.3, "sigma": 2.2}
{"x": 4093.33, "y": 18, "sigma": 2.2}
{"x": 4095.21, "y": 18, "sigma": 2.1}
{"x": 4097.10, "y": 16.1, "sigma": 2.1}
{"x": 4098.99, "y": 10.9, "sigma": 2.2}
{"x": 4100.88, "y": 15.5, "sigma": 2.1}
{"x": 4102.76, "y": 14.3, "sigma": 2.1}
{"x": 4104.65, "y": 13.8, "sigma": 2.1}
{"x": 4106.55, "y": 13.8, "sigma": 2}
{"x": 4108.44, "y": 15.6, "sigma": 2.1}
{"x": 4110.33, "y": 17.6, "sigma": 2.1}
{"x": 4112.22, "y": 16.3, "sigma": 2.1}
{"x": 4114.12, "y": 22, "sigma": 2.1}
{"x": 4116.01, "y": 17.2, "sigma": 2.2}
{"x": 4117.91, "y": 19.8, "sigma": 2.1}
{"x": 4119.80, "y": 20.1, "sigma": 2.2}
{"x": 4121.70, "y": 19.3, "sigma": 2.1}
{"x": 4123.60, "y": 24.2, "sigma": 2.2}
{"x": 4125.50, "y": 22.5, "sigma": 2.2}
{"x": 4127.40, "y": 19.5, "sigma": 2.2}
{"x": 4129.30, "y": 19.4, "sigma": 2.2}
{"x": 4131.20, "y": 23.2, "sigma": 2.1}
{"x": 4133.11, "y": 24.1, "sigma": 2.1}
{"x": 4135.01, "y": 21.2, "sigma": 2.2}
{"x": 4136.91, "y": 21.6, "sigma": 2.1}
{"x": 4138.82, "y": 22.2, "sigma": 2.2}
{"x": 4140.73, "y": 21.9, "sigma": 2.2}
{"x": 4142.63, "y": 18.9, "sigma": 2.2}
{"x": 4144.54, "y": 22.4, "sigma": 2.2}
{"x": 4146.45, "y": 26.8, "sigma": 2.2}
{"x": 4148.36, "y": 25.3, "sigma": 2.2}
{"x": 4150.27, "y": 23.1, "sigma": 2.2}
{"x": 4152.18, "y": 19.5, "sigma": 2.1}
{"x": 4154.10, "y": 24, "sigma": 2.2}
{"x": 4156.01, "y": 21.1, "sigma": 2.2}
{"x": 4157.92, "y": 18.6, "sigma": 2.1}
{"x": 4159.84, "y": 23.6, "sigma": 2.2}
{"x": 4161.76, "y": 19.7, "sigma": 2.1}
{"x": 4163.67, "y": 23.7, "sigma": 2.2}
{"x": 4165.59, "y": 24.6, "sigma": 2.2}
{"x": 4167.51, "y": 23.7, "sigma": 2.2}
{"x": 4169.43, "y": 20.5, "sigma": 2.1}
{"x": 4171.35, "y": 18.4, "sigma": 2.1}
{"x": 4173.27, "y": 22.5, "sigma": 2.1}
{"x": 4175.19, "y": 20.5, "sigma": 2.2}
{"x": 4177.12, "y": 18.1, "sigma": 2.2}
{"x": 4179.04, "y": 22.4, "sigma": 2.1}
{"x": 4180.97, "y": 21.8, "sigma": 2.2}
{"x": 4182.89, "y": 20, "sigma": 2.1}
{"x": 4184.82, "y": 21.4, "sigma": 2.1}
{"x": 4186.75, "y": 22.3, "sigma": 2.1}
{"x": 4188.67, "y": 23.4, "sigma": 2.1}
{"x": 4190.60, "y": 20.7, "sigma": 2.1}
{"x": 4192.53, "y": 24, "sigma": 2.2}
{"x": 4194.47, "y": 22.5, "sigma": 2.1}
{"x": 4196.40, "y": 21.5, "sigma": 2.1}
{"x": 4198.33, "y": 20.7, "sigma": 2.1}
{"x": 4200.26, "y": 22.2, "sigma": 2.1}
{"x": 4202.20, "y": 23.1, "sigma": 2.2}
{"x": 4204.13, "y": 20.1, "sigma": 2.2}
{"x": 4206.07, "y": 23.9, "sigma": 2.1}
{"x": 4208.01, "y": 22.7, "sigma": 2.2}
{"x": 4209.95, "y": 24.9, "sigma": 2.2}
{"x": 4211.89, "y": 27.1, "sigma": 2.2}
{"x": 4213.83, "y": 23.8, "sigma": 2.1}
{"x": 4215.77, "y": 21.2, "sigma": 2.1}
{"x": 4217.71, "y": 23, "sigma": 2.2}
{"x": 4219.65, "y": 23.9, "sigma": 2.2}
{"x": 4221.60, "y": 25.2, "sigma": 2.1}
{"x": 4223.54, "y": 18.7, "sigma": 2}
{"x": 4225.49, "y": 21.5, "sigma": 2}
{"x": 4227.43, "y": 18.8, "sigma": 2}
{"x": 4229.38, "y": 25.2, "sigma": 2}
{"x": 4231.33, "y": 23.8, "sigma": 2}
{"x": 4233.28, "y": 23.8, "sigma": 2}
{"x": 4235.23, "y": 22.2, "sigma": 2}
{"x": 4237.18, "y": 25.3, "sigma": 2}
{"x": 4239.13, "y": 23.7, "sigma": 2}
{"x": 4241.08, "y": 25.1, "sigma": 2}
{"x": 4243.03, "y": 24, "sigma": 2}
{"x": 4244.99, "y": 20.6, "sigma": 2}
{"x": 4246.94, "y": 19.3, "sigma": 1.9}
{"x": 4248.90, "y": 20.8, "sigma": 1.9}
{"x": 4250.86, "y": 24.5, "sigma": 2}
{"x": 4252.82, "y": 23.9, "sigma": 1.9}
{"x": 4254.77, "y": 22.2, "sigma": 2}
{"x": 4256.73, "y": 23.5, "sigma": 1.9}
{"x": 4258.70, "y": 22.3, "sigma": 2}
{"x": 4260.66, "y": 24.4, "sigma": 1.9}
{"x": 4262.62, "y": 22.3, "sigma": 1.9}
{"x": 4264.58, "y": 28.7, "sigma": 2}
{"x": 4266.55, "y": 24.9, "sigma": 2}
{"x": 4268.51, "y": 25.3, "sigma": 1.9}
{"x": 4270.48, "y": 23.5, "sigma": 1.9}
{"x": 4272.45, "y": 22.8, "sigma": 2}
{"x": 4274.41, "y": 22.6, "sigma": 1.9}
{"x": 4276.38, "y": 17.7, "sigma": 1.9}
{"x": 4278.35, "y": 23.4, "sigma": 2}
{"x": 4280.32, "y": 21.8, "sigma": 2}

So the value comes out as 5.3 AA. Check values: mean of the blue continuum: 23.2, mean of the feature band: 19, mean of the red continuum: 20.9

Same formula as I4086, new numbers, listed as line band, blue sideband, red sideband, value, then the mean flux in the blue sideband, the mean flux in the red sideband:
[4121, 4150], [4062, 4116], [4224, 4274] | -3.0 AA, 18.9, 23.2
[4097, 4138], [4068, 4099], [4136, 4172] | 4.6 AA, 19.8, 22.1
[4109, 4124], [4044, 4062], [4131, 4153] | 2.1 AA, 22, 22.5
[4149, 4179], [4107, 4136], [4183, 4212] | -0.2 AA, 20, 22.5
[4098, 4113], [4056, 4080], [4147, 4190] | 4.9 AA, 21.9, 21.8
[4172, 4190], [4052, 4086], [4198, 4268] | 1.1 AA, 21.9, 23.1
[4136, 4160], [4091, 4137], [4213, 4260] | -3.0 AA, 18.5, 22.8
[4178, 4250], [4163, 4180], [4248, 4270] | 0.4 AA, 21.6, 23.9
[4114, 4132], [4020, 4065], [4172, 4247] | 1.9 AA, 23.6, 22.5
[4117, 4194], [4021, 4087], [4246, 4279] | 4.0 AA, 22.9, 23.1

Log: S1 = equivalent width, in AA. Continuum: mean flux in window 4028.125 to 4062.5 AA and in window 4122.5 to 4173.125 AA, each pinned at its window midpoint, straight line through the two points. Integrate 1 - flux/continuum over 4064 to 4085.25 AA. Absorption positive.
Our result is 1.4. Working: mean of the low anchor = 23.5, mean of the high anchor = 22.1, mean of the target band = 21.5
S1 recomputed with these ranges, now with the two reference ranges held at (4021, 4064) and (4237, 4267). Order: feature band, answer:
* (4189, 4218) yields 0.83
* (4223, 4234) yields 0.64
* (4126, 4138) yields 1.00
